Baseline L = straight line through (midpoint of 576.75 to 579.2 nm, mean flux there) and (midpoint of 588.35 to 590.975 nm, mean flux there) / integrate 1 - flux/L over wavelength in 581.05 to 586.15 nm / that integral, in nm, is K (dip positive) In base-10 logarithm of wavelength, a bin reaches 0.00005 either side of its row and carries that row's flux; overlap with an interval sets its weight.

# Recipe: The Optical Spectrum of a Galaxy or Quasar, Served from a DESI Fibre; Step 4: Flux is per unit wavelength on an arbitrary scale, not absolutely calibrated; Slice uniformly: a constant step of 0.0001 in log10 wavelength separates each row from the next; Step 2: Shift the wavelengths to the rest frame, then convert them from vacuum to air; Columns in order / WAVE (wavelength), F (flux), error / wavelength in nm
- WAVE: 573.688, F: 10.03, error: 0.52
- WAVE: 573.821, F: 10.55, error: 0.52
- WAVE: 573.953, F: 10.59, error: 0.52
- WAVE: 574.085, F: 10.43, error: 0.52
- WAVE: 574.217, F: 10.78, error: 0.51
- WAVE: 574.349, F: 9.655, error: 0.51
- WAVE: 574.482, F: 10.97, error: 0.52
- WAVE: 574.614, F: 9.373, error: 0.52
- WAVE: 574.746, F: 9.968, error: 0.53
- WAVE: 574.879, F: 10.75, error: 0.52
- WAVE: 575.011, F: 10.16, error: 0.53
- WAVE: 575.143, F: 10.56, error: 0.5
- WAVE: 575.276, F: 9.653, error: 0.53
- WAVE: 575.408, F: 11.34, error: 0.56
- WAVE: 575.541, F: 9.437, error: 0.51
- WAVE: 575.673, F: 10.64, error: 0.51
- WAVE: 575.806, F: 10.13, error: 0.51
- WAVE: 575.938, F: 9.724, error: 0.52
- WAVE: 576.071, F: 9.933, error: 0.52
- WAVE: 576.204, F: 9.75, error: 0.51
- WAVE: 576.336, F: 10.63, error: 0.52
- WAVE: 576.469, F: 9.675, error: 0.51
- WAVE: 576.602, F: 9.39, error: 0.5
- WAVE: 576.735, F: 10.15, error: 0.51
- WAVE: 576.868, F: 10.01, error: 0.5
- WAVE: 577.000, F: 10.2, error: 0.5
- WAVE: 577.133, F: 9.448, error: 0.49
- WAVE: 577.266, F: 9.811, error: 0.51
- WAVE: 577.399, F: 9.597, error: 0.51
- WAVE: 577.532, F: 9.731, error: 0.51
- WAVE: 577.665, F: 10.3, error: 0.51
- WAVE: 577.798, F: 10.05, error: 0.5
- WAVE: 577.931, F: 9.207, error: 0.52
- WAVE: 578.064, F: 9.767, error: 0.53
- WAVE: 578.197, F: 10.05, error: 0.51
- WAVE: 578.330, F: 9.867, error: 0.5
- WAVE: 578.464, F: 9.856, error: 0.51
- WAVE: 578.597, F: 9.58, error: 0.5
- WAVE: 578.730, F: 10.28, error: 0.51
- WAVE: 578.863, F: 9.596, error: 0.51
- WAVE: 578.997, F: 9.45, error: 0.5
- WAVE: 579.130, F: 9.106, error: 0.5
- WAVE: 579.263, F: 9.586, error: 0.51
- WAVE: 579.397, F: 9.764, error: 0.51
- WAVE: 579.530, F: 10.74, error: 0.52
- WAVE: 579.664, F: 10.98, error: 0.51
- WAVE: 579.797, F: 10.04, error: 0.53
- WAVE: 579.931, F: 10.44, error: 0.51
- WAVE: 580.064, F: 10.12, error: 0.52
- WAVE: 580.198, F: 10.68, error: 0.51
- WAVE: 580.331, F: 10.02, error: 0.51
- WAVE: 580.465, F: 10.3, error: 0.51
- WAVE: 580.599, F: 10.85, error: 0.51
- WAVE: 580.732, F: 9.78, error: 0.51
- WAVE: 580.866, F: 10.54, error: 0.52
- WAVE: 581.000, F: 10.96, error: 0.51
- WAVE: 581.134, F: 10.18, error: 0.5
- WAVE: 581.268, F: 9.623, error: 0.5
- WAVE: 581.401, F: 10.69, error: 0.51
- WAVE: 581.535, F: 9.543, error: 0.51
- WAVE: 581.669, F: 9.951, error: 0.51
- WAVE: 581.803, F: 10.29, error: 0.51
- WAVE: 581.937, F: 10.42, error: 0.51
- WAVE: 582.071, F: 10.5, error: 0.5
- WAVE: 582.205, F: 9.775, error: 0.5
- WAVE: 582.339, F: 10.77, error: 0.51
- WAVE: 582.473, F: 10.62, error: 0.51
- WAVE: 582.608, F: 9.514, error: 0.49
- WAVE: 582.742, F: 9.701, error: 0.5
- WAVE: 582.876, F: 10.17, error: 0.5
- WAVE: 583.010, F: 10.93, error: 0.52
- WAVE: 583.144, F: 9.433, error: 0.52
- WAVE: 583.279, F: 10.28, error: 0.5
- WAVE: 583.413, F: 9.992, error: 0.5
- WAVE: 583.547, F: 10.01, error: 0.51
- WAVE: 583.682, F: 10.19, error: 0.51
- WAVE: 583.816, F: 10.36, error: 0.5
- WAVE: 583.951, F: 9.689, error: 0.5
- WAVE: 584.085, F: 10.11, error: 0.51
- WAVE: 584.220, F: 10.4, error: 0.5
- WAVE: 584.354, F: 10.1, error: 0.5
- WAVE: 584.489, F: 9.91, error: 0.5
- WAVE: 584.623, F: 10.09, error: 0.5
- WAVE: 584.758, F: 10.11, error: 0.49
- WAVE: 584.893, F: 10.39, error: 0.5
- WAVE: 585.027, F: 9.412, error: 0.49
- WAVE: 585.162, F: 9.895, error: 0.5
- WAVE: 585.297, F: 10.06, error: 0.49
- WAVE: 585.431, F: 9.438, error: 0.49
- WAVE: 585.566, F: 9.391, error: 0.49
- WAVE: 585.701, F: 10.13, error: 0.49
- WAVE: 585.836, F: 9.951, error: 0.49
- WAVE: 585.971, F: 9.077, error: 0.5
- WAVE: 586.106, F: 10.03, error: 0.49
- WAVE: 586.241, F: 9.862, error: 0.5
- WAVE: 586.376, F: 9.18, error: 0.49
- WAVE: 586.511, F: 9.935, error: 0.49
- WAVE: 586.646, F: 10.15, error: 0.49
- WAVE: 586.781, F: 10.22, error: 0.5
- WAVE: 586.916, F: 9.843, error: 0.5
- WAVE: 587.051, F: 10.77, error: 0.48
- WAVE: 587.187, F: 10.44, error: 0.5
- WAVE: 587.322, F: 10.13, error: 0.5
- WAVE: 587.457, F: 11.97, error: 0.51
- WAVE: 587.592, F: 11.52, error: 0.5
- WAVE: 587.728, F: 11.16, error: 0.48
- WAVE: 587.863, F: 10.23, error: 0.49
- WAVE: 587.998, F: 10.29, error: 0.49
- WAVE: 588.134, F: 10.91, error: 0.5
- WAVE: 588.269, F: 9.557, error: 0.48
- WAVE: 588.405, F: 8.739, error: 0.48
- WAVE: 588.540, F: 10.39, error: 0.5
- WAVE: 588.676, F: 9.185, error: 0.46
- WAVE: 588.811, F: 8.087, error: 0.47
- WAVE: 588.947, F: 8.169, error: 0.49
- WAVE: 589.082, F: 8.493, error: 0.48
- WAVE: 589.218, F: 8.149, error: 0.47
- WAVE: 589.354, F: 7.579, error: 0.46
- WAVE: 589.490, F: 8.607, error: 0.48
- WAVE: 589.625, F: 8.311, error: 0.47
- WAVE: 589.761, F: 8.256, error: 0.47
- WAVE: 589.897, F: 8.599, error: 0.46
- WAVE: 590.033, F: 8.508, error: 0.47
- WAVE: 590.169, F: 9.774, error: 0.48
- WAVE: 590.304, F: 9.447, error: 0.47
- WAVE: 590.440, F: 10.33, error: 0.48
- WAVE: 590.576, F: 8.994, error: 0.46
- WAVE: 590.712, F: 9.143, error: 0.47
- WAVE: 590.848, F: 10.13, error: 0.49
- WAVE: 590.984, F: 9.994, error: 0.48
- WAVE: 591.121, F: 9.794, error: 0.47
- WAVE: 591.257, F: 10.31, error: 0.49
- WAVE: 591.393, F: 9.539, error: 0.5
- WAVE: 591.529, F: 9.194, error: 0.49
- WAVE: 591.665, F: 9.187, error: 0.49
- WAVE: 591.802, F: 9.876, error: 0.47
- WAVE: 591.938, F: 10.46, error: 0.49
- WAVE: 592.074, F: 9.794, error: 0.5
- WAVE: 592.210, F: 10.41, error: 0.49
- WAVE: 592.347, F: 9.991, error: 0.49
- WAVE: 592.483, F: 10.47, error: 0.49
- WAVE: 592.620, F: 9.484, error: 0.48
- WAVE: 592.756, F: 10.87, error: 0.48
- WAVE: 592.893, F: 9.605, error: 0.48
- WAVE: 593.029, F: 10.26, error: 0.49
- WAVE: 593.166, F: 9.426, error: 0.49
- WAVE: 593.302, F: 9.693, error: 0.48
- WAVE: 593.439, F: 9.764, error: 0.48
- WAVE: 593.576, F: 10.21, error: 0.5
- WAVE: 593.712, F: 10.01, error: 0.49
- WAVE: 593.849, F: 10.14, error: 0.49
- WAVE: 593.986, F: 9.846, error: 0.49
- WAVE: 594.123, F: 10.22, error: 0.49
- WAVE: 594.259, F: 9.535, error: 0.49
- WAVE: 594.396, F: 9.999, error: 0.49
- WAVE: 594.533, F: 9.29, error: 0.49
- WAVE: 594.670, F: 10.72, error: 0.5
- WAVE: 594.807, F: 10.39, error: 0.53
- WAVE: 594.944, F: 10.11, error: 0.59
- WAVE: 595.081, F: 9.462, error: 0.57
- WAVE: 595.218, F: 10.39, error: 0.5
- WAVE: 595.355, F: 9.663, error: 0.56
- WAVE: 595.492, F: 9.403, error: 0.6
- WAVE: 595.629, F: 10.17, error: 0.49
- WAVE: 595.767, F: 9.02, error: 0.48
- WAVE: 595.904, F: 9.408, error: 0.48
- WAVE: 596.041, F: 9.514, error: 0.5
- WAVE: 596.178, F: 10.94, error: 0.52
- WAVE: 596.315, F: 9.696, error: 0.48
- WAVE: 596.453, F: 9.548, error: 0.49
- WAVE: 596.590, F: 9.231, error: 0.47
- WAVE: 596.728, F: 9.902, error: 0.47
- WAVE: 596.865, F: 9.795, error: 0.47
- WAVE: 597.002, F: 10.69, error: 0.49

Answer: -0.36 nm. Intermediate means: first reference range 9.78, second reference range 8.92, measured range 10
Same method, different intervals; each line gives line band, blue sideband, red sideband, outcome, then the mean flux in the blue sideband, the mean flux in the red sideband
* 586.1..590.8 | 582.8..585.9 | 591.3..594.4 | 0.19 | 10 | 9.92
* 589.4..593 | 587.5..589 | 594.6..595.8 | 0.12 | 9.89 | 9.95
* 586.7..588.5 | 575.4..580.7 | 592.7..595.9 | -0.09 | 9.99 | 9.91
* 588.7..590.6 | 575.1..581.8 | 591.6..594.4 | 0.25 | 10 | 9.96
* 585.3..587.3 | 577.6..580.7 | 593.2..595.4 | 0.02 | 10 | 9.96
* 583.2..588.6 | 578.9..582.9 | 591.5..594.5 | -0.02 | 10.2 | 9.93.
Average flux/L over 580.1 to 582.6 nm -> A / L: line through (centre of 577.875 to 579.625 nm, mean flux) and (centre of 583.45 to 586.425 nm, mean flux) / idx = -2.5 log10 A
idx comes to -0.05 mag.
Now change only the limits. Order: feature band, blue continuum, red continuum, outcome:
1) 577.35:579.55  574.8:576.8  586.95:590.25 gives 0.02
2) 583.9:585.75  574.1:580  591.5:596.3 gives 0.00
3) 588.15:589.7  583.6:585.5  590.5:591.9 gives 0.12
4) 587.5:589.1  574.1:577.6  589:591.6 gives -0.06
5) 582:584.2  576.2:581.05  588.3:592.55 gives -0.04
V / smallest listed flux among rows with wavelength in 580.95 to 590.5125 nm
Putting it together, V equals 7.579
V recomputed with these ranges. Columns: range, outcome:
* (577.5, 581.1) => 9.106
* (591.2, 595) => 9.187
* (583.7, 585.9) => 9.391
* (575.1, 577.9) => 9.39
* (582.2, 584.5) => 9.433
